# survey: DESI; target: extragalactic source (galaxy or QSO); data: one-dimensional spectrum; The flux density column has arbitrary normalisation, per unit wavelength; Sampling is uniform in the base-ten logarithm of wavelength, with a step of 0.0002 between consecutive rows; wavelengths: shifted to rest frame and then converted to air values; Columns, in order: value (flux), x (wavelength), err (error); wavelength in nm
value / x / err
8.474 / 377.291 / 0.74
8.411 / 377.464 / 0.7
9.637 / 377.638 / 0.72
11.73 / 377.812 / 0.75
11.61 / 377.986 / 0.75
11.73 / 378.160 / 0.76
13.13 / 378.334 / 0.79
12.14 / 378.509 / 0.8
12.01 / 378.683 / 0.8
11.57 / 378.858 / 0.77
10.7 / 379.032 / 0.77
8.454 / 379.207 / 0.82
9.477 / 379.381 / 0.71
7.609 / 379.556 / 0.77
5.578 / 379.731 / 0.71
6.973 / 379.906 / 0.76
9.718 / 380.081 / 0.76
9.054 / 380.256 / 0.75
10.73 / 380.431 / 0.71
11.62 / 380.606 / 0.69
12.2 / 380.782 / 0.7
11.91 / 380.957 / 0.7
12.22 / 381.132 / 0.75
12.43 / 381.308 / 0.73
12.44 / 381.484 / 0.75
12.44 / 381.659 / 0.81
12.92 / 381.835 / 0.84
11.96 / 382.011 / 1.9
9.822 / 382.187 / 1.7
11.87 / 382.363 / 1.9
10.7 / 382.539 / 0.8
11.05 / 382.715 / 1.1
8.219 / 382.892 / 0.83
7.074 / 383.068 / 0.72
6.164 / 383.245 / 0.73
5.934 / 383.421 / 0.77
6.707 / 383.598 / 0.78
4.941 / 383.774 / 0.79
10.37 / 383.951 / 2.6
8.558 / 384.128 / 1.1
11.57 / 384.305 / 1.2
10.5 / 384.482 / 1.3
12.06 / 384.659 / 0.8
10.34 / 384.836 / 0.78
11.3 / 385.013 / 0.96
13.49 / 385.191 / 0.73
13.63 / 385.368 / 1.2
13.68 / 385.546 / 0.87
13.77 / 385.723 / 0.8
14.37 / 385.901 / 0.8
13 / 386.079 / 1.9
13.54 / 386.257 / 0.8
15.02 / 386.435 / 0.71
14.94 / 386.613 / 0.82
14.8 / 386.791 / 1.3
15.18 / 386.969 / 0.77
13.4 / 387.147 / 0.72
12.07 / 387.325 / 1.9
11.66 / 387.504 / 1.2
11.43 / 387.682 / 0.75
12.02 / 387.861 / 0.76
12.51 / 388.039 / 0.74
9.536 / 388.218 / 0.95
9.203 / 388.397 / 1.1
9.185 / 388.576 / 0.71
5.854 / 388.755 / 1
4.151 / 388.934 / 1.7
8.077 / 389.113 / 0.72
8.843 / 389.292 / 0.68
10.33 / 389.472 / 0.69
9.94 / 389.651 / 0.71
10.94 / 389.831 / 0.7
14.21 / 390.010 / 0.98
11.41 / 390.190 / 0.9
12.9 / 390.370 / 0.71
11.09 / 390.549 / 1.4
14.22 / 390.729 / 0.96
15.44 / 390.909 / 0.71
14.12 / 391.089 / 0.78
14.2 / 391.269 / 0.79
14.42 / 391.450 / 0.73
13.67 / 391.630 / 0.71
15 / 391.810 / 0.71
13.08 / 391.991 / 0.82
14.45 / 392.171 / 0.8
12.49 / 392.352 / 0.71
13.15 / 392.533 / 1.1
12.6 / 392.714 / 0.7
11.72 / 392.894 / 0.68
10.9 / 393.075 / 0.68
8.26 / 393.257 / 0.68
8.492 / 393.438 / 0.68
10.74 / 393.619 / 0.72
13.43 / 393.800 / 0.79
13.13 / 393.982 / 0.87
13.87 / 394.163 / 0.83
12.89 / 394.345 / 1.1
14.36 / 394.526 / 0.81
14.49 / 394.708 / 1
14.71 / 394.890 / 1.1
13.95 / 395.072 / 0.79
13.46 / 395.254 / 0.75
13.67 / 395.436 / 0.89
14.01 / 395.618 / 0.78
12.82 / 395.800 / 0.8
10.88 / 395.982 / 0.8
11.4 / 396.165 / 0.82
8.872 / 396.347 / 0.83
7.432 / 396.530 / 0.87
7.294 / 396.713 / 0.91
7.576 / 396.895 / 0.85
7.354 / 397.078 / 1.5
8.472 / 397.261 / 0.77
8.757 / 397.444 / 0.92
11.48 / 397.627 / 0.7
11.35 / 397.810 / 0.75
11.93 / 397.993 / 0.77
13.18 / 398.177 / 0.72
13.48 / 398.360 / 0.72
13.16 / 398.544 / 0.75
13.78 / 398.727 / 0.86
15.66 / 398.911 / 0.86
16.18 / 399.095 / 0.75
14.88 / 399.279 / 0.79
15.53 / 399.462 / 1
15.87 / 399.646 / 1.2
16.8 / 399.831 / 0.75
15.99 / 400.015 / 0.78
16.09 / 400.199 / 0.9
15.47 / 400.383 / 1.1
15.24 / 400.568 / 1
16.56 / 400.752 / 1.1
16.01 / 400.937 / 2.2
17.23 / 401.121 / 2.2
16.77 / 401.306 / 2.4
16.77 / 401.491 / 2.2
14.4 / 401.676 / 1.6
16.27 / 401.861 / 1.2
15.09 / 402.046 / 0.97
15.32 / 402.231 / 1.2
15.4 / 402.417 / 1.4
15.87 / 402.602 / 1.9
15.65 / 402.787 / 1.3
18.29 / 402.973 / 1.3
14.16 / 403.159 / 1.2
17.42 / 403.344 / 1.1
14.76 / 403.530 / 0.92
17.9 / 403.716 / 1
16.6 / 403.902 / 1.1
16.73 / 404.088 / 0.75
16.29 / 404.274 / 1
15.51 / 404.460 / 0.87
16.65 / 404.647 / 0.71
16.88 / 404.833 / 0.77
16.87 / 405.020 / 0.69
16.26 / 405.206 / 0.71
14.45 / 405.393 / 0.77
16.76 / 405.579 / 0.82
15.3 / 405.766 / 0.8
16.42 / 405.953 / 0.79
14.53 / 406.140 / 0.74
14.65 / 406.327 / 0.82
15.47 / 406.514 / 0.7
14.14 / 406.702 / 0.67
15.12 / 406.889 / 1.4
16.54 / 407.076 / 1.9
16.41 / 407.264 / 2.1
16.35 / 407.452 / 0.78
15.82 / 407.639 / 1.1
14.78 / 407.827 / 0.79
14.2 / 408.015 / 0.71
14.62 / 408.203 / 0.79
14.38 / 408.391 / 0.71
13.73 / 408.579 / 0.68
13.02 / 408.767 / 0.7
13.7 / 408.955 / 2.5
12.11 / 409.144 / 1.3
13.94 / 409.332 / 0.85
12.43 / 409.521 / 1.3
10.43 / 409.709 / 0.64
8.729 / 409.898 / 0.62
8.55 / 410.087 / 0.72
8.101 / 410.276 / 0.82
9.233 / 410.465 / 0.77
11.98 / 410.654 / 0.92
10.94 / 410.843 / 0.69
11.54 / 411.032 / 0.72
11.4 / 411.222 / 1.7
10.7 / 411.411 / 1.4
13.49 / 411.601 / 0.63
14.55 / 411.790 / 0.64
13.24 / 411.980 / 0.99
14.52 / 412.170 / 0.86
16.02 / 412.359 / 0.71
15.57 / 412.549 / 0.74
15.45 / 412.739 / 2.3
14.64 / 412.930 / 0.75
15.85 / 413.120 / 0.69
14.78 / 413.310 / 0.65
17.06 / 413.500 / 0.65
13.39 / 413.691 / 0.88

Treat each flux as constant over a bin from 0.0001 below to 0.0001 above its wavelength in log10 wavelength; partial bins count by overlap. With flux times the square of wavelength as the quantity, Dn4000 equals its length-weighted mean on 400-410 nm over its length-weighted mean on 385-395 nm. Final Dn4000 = 1.34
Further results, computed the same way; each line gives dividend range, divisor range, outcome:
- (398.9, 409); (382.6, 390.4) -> 1.58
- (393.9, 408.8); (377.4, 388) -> 1.43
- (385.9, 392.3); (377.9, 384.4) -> 1.26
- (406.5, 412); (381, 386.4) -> 1.34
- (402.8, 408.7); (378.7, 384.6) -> 1.81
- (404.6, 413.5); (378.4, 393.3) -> 1.39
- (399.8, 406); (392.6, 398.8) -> 1.44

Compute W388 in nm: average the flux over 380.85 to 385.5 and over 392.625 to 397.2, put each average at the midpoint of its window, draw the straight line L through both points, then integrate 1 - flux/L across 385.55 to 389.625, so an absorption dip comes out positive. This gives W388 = -0.259 nm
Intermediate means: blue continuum 10.4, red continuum 11.5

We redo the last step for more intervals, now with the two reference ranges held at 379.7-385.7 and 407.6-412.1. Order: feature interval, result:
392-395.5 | -0.48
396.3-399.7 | -0.07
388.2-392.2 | -0.21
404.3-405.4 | -0.40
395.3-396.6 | -0.01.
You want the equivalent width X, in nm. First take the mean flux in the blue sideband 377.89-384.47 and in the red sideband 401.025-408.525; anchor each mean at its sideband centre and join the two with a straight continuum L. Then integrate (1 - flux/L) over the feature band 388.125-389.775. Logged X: 0.492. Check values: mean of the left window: 10.1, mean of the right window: 15.8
